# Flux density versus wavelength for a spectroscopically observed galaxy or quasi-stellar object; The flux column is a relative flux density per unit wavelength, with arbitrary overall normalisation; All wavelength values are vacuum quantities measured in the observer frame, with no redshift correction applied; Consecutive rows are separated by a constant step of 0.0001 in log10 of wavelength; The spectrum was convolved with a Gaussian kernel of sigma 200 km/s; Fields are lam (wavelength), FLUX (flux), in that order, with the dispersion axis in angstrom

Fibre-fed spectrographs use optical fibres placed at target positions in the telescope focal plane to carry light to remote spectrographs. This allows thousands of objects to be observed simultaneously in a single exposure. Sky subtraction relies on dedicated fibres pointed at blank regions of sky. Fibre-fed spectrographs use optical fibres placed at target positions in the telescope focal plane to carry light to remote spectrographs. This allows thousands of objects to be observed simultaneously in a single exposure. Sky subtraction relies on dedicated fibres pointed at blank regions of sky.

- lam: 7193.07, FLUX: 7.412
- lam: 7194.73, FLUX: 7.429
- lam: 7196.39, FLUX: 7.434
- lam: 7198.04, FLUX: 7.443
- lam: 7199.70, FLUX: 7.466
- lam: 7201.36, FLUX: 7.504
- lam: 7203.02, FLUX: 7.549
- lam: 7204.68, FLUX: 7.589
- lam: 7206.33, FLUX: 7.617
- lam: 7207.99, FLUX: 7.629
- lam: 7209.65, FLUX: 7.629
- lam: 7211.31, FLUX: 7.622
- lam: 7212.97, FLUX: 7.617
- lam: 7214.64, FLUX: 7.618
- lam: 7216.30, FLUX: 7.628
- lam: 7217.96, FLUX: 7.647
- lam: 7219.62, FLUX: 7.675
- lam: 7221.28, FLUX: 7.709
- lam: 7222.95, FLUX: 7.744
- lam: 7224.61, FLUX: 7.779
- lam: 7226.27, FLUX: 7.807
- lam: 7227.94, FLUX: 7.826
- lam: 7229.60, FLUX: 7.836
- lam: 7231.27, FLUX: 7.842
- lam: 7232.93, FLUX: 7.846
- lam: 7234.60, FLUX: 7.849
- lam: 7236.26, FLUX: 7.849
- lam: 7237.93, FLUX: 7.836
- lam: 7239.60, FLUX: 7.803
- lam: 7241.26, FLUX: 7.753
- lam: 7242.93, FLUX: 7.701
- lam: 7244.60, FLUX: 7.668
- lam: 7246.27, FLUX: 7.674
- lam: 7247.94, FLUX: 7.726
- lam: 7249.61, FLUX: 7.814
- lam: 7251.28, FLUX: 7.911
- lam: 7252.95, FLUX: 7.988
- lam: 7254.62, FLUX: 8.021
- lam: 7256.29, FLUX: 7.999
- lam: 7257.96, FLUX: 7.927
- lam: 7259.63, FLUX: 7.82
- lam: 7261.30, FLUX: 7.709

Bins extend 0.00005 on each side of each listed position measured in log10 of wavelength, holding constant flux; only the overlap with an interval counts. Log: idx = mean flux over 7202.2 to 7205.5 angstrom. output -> 7.57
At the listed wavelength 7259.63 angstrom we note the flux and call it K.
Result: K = 7.82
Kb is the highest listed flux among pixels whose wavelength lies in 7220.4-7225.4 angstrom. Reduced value 7.779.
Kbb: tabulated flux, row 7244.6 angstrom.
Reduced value 7.668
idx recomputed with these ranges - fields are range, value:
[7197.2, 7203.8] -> 7.49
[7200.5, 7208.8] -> 7.58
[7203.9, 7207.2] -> 7.62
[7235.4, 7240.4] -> 7.83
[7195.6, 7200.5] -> 7.45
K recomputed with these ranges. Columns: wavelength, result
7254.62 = 8.021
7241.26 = 7.753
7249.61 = 7.814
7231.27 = 7.842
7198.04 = 7.443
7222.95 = 7.744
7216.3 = 7.628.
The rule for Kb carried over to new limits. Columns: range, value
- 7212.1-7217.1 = 7.628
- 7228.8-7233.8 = 7.846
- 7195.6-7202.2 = 7.504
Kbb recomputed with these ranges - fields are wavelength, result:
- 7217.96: 7.647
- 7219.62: 7.675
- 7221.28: 7.709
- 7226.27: 7.807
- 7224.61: 7.779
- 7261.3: 7.709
